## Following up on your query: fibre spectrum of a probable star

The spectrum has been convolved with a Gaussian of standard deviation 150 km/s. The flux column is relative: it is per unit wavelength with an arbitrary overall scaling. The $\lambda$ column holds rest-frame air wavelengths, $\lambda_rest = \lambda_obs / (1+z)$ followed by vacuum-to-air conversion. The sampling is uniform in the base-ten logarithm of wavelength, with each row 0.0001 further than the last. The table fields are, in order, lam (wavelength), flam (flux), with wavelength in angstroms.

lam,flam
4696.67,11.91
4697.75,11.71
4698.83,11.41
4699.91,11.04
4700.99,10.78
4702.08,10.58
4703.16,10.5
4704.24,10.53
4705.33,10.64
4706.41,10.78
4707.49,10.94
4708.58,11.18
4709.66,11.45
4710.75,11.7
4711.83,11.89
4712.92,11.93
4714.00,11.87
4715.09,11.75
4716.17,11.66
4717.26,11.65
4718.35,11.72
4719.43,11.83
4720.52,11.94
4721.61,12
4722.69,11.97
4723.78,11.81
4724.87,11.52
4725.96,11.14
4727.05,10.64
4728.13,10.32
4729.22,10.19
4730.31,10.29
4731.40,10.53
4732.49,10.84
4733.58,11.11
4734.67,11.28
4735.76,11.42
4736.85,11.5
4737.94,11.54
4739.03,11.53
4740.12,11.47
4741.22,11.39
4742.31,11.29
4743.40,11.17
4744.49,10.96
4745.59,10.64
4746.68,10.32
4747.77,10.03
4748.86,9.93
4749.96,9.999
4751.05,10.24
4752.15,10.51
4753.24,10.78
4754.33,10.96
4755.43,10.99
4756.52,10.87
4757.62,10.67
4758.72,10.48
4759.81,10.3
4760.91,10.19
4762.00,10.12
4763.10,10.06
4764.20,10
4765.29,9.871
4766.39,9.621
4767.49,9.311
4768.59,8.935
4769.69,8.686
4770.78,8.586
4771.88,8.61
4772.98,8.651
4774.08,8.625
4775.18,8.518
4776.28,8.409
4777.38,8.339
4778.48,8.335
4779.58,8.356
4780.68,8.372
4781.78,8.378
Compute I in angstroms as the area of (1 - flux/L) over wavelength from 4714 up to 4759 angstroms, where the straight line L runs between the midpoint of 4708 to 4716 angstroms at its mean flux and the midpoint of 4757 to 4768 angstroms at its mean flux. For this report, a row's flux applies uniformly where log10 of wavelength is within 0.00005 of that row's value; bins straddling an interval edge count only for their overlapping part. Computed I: -0.7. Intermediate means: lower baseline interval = 11.7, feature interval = 11.1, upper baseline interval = 10.1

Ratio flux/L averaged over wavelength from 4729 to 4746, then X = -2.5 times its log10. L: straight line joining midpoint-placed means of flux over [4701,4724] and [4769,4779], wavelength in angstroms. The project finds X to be -0.09 mag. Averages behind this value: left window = 11.4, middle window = 11.1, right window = 8.54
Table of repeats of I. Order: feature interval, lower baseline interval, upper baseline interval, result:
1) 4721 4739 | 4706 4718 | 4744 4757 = -0.1 angstroms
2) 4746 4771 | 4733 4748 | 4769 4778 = -0.9 angstroms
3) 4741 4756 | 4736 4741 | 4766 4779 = 0.0 angstroms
